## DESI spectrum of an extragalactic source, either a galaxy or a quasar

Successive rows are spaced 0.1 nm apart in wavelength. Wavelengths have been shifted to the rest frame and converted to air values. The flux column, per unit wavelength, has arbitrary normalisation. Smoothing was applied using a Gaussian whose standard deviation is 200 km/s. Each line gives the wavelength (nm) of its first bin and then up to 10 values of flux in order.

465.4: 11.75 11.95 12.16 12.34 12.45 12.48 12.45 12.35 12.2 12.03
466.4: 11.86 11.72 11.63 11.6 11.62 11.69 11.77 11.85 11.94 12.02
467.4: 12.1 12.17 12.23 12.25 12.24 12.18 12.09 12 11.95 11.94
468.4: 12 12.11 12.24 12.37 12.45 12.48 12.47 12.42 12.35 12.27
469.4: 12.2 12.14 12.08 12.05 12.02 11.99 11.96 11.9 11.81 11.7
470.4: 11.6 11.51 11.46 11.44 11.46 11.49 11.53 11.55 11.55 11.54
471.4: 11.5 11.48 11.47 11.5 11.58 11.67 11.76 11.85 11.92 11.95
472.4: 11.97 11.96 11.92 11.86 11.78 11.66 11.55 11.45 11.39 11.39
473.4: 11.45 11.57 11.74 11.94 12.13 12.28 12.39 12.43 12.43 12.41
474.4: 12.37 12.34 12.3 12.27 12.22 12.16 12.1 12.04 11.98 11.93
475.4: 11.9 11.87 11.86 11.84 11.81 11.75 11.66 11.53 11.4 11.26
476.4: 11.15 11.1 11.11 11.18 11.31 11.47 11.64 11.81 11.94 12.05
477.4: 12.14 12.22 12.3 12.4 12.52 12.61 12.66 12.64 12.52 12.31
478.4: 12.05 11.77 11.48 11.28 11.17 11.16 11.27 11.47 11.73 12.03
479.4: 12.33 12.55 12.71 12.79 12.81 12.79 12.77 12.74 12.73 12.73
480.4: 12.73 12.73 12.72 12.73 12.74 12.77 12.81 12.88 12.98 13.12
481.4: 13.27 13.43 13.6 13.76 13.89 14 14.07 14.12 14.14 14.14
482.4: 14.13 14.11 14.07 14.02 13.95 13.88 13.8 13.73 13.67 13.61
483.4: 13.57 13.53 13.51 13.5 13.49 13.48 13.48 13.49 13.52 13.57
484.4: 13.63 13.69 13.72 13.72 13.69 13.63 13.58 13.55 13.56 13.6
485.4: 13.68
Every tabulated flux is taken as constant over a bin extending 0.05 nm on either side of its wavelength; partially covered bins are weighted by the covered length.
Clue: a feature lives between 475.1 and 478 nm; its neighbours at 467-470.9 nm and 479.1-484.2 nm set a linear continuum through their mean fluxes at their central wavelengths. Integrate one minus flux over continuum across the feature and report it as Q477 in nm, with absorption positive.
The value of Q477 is 0.22 nm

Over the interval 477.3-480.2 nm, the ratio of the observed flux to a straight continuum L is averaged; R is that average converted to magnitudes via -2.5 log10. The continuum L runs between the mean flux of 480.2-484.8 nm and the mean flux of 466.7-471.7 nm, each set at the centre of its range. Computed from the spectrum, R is 0.07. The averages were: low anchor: 11.9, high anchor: 13.5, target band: 12.2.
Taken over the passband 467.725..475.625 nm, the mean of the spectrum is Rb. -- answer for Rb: 11.9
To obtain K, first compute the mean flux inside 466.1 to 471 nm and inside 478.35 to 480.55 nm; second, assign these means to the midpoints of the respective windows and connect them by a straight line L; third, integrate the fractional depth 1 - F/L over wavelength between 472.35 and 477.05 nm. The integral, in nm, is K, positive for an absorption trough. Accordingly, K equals 0.11 nm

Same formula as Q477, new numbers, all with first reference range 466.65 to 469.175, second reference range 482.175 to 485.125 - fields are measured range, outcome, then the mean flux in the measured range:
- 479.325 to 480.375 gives 0.051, 12.7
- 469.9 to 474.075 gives 0.269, 11.7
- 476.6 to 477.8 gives 0.110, 11.9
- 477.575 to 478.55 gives 0.056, 12.4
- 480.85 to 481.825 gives 0.018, 13.2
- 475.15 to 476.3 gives 0.102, 11.8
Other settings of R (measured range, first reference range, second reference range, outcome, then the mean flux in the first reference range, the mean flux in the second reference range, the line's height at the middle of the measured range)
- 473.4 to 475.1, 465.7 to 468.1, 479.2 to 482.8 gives 0.042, 12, 13.2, 12.6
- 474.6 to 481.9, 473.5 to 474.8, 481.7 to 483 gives 0.077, 12.2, 14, 13.1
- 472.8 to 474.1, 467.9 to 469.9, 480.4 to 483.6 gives 0.078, 12.2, 13.5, 12.7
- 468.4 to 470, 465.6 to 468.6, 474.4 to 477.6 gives -0.021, 12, 11.8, 12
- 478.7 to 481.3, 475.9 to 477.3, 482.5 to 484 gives 0.016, 11.5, 13.7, 12.6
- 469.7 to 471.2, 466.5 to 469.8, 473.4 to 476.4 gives 0.033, 12.1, 12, 12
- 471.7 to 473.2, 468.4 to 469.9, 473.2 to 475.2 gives 0.035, 12.2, 12.1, 12.1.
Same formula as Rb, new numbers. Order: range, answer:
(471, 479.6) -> 11.8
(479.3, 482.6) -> 13.2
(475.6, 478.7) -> 11.8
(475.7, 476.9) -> 11.4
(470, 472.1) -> 11.6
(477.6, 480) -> 12.1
